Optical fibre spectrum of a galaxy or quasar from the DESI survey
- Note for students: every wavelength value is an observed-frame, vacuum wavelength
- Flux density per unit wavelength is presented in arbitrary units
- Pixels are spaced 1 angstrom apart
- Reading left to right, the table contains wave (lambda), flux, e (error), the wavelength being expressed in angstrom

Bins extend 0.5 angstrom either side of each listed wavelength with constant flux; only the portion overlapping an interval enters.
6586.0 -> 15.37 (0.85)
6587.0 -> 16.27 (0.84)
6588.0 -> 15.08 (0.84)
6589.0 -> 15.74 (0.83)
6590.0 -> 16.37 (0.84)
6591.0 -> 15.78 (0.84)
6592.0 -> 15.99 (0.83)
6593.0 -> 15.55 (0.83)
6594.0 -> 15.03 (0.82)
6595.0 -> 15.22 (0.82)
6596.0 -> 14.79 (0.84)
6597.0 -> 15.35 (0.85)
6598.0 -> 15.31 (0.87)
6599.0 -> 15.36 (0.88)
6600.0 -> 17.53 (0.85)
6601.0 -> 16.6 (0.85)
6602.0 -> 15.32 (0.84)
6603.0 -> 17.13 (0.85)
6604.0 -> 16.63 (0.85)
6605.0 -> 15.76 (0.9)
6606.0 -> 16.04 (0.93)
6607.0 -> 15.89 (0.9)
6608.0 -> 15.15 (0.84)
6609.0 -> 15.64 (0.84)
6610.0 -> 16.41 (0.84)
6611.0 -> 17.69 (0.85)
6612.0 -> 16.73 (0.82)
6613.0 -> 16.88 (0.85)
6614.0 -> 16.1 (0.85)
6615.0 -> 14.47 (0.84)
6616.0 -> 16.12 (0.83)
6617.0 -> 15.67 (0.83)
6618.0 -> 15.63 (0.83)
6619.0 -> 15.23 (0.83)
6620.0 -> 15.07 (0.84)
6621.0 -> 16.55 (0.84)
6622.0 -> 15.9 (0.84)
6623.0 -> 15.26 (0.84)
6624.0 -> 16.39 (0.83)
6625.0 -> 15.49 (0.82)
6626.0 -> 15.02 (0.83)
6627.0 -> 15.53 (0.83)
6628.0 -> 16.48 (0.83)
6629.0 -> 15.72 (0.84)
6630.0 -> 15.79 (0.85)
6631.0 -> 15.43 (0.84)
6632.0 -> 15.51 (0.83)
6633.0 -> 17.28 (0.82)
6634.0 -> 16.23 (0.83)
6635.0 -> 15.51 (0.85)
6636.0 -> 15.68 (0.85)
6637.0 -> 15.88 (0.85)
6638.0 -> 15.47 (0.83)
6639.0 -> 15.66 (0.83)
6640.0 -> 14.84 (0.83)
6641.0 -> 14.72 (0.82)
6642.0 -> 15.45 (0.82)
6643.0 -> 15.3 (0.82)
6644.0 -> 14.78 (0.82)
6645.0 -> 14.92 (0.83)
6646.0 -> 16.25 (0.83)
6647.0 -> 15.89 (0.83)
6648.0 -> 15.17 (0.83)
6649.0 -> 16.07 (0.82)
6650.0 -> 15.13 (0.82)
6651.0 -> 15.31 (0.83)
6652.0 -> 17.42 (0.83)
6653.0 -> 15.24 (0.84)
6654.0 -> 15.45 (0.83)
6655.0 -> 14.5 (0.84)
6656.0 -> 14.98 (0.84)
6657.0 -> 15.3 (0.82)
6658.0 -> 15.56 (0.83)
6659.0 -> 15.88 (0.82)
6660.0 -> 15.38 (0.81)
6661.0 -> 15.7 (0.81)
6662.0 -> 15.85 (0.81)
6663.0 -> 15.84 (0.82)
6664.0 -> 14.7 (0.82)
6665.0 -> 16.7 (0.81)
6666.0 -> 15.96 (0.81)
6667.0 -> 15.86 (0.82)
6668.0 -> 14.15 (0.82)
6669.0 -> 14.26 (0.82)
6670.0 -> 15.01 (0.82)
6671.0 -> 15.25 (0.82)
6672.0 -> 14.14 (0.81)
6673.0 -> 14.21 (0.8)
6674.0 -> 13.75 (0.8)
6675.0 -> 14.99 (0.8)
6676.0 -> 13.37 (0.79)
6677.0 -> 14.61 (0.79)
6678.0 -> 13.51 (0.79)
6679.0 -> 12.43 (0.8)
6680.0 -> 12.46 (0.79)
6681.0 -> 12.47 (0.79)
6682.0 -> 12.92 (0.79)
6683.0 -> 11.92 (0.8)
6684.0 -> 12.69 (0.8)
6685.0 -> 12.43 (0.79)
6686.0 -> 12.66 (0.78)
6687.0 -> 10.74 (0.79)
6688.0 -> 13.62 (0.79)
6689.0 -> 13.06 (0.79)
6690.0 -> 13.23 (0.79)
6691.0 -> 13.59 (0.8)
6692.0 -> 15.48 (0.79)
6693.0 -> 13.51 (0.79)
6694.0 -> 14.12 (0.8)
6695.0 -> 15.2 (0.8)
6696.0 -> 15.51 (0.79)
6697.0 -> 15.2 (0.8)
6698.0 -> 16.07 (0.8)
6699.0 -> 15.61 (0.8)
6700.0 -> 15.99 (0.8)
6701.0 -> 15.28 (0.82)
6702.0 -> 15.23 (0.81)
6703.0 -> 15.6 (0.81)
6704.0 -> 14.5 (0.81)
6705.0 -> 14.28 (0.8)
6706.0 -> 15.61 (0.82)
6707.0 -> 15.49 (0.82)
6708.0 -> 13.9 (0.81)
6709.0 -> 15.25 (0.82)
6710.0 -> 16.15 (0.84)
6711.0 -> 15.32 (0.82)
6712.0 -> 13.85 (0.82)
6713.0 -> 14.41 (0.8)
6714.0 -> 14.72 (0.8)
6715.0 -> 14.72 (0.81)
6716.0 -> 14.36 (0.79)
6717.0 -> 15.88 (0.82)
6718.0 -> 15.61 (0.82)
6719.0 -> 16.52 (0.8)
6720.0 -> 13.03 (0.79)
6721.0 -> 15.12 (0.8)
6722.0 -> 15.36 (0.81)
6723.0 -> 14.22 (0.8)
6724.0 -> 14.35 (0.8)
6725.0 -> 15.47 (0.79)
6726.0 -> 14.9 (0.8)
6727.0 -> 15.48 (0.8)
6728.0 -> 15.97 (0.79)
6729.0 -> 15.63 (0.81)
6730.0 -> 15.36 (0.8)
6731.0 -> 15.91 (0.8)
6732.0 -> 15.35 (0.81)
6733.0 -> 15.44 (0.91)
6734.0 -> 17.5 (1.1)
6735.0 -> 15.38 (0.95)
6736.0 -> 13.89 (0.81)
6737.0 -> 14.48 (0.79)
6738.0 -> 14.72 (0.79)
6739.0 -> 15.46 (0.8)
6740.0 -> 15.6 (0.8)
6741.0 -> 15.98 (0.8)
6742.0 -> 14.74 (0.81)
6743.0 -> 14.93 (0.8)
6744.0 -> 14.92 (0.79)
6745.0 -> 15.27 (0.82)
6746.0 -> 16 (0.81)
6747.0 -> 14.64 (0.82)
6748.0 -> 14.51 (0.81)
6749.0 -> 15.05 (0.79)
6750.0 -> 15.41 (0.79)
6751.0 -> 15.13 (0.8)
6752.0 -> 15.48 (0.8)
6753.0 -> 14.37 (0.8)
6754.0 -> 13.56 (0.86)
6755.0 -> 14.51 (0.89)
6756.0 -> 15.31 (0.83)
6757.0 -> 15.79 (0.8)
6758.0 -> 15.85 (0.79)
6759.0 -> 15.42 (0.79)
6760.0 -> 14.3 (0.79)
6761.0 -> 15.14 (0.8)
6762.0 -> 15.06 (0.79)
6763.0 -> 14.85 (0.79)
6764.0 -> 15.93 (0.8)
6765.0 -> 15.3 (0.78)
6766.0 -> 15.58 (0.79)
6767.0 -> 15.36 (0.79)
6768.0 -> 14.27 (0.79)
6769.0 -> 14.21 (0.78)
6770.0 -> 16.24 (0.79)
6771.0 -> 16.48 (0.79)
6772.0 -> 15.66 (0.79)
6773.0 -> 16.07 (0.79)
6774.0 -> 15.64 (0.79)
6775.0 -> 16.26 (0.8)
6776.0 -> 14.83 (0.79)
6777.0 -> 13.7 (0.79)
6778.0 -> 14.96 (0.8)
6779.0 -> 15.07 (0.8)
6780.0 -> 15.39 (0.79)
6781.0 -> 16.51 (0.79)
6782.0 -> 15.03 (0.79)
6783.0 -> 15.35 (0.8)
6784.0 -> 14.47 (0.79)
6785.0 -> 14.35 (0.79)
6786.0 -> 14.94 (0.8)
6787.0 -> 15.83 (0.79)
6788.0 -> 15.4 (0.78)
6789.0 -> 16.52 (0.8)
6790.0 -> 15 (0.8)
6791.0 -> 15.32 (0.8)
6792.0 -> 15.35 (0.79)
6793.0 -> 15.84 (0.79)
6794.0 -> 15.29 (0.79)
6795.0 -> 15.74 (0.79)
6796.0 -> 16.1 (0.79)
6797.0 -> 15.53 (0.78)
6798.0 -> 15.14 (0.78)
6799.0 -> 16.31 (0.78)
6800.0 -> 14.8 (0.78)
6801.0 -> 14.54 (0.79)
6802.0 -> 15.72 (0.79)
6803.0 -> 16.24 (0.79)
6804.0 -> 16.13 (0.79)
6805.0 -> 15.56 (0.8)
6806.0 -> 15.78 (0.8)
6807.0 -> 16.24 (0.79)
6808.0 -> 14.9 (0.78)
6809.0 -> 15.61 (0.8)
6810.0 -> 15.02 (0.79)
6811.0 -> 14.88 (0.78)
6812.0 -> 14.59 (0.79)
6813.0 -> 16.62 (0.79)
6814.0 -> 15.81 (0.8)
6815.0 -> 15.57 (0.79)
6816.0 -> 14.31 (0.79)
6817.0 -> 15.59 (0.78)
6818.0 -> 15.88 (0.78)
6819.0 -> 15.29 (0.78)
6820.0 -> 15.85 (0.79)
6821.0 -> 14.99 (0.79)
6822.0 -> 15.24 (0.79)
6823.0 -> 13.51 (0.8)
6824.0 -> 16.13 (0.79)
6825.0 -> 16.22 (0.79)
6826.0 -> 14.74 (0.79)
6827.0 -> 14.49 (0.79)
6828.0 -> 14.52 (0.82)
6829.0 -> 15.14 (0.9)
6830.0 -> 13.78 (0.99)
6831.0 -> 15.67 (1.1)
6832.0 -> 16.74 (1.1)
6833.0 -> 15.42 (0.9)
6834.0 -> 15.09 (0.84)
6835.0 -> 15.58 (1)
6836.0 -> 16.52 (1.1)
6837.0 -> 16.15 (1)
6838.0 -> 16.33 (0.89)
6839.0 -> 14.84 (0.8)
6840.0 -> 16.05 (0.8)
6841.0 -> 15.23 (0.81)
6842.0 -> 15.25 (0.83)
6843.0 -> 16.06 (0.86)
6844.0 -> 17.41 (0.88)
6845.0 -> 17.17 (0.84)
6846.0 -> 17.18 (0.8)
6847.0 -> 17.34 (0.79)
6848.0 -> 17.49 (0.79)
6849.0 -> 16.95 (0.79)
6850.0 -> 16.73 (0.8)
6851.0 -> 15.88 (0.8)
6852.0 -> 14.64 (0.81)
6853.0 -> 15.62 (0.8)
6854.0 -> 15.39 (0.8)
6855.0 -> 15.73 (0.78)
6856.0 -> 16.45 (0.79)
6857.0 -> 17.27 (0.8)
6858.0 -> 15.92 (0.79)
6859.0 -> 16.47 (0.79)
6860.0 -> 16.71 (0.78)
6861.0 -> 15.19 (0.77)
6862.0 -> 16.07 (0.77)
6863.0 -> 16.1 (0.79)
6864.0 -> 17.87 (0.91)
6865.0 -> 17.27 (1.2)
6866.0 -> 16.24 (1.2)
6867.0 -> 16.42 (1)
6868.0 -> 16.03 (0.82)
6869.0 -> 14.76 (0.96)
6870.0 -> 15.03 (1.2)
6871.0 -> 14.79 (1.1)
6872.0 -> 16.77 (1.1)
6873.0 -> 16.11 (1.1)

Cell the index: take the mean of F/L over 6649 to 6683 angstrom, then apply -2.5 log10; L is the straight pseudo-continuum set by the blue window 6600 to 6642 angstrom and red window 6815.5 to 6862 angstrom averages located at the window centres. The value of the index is 0.08 mag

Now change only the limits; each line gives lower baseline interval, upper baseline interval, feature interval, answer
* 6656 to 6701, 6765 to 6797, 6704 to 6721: -0.02 mag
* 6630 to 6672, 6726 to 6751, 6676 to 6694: 0.18 mag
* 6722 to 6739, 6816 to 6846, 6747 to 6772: 0.02 mag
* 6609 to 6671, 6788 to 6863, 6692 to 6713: 0.04 mag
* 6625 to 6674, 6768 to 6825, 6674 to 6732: 0.07 mag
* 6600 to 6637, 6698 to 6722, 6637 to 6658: 0.02 mag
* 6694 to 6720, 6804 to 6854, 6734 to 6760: 0.02 mag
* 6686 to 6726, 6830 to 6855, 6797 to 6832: 0.03 mag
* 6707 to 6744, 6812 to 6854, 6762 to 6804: 0.00 mag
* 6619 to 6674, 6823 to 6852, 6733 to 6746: 0.03 mag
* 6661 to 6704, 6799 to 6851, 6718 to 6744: -0.03 mag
